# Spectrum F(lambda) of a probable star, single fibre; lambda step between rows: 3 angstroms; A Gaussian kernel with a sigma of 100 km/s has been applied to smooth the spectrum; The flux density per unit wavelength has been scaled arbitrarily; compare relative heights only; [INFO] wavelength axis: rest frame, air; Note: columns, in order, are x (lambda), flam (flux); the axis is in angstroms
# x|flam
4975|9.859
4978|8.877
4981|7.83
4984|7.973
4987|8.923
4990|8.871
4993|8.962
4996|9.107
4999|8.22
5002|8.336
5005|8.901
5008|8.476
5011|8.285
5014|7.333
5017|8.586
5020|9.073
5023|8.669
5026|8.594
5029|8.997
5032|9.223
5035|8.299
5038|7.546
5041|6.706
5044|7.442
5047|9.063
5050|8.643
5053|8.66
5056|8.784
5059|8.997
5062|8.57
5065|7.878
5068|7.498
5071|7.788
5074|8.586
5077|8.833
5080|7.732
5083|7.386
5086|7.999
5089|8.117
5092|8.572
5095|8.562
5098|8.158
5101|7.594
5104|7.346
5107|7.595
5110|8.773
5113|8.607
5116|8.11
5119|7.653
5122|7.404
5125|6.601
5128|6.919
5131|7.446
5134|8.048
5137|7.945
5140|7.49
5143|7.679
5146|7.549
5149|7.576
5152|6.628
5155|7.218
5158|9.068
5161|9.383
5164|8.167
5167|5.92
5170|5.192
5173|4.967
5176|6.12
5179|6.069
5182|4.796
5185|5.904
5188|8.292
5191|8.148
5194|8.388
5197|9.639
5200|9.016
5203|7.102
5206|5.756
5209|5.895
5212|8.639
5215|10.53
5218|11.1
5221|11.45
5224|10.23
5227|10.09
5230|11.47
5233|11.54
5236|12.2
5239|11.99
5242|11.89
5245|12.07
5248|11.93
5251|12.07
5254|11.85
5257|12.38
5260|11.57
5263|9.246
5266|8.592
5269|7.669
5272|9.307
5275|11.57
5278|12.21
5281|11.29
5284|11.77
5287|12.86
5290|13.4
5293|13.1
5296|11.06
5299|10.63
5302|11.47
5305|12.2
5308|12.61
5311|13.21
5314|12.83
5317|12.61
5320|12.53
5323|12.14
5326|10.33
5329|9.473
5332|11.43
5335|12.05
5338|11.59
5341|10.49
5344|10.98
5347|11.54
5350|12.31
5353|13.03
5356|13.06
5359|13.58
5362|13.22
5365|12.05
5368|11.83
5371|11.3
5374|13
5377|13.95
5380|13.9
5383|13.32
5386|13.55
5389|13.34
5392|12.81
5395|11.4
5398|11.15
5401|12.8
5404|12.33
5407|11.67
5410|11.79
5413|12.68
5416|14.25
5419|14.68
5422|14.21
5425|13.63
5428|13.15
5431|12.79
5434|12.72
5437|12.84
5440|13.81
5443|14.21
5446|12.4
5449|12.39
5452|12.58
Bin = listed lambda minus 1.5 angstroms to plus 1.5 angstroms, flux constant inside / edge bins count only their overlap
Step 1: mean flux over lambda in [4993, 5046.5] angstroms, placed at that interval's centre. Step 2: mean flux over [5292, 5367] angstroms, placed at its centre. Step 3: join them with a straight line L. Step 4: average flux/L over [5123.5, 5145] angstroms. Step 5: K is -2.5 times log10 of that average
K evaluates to 0.29 mag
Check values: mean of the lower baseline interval 8.37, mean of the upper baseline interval 12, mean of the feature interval 7.45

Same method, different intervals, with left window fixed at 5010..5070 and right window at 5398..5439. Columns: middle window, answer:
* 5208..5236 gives 0.03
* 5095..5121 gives 0.15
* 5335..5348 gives 0.07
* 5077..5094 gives 0.11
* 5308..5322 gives -0.09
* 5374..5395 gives -0.06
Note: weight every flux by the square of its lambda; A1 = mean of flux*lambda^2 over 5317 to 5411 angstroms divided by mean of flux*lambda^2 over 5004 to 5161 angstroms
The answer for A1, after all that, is 1.69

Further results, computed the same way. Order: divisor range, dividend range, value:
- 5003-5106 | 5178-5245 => 1.18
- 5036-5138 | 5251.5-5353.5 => 1.56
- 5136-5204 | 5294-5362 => 1.73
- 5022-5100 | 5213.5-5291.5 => 1.46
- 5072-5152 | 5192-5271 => 1.36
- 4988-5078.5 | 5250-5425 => 1.61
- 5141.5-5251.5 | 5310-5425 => 1.53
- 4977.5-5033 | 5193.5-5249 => 1.28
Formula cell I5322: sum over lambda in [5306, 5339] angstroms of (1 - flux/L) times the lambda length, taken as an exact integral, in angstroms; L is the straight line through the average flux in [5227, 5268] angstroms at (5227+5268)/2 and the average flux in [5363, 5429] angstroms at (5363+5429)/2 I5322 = 0.6 angstroms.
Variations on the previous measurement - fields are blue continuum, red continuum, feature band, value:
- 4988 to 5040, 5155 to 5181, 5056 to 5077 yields -0.9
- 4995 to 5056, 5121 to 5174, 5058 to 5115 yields -2.0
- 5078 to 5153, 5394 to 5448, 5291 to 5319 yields -3.2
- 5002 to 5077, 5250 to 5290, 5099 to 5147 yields 8.5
